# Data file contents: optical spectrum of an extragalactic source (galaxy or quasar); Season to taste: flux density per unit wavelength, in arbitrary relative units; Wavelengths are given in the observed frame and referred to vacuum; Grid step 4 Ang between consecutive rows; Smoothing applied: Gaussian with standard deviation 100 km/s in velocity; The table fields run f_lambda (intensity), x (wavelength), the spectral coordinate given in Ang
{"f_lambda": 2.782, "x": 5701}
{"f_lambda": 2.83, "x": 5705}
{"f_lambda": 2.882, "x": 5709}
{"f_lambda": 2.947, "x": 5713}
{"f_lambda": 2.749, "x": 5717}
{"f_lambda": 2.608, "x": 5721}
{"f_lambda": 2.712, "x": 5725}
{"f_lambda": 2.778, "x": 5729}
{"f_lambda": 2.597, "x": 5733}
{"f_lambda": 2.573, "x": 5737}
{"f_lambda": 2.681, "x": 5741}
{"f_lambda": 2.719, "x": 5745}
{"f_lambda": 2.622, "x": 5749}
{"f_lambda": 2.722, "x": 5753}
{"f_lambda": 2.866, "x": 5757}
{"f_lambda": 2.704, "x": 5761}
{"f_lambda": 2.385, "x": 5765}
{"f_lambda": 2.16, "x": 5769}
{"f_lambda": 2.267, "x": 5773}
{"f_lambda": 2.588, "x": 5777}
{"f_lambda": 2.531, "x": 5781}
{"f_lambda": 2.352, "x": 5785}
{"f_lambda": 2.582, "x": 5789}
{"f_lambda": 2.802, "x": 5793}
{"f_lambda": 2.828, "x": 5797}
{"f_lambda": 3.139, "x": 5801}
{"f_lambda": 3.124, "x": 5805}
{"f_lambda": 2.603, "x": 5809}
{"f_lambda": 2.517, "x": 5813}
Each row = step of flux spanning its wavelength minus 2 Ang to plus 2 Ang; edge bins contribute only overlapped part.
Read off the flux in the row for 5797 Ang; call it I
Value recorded 2.828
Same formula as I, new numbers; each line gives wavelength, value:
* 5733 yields 2.597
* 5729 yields 2.778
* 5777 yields 2.588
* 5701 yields 2.782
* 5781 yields 2.531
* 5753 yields 2.722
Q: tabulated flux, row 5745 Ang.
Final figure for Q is 2.719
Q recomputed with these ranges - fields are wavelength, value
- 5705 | 2.83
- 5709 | 2.882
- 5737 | 2.573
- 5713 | 2.947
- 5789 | 2.582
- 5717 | 2.749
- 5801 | 3.139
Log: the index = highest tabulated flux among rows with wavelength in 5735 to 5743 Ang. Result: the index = 2.681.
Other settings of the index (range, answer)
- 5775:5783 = 2.588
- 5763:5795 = 2.802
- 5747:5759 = 2.866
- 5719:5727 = 2.712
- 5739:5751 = 2.719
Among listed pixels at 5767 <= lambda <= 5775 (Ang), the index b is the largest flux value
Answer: 2.267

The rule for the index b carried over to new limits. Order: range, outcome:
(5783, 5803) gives 3.139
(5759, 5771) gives 2.704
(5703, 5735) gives 2.947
